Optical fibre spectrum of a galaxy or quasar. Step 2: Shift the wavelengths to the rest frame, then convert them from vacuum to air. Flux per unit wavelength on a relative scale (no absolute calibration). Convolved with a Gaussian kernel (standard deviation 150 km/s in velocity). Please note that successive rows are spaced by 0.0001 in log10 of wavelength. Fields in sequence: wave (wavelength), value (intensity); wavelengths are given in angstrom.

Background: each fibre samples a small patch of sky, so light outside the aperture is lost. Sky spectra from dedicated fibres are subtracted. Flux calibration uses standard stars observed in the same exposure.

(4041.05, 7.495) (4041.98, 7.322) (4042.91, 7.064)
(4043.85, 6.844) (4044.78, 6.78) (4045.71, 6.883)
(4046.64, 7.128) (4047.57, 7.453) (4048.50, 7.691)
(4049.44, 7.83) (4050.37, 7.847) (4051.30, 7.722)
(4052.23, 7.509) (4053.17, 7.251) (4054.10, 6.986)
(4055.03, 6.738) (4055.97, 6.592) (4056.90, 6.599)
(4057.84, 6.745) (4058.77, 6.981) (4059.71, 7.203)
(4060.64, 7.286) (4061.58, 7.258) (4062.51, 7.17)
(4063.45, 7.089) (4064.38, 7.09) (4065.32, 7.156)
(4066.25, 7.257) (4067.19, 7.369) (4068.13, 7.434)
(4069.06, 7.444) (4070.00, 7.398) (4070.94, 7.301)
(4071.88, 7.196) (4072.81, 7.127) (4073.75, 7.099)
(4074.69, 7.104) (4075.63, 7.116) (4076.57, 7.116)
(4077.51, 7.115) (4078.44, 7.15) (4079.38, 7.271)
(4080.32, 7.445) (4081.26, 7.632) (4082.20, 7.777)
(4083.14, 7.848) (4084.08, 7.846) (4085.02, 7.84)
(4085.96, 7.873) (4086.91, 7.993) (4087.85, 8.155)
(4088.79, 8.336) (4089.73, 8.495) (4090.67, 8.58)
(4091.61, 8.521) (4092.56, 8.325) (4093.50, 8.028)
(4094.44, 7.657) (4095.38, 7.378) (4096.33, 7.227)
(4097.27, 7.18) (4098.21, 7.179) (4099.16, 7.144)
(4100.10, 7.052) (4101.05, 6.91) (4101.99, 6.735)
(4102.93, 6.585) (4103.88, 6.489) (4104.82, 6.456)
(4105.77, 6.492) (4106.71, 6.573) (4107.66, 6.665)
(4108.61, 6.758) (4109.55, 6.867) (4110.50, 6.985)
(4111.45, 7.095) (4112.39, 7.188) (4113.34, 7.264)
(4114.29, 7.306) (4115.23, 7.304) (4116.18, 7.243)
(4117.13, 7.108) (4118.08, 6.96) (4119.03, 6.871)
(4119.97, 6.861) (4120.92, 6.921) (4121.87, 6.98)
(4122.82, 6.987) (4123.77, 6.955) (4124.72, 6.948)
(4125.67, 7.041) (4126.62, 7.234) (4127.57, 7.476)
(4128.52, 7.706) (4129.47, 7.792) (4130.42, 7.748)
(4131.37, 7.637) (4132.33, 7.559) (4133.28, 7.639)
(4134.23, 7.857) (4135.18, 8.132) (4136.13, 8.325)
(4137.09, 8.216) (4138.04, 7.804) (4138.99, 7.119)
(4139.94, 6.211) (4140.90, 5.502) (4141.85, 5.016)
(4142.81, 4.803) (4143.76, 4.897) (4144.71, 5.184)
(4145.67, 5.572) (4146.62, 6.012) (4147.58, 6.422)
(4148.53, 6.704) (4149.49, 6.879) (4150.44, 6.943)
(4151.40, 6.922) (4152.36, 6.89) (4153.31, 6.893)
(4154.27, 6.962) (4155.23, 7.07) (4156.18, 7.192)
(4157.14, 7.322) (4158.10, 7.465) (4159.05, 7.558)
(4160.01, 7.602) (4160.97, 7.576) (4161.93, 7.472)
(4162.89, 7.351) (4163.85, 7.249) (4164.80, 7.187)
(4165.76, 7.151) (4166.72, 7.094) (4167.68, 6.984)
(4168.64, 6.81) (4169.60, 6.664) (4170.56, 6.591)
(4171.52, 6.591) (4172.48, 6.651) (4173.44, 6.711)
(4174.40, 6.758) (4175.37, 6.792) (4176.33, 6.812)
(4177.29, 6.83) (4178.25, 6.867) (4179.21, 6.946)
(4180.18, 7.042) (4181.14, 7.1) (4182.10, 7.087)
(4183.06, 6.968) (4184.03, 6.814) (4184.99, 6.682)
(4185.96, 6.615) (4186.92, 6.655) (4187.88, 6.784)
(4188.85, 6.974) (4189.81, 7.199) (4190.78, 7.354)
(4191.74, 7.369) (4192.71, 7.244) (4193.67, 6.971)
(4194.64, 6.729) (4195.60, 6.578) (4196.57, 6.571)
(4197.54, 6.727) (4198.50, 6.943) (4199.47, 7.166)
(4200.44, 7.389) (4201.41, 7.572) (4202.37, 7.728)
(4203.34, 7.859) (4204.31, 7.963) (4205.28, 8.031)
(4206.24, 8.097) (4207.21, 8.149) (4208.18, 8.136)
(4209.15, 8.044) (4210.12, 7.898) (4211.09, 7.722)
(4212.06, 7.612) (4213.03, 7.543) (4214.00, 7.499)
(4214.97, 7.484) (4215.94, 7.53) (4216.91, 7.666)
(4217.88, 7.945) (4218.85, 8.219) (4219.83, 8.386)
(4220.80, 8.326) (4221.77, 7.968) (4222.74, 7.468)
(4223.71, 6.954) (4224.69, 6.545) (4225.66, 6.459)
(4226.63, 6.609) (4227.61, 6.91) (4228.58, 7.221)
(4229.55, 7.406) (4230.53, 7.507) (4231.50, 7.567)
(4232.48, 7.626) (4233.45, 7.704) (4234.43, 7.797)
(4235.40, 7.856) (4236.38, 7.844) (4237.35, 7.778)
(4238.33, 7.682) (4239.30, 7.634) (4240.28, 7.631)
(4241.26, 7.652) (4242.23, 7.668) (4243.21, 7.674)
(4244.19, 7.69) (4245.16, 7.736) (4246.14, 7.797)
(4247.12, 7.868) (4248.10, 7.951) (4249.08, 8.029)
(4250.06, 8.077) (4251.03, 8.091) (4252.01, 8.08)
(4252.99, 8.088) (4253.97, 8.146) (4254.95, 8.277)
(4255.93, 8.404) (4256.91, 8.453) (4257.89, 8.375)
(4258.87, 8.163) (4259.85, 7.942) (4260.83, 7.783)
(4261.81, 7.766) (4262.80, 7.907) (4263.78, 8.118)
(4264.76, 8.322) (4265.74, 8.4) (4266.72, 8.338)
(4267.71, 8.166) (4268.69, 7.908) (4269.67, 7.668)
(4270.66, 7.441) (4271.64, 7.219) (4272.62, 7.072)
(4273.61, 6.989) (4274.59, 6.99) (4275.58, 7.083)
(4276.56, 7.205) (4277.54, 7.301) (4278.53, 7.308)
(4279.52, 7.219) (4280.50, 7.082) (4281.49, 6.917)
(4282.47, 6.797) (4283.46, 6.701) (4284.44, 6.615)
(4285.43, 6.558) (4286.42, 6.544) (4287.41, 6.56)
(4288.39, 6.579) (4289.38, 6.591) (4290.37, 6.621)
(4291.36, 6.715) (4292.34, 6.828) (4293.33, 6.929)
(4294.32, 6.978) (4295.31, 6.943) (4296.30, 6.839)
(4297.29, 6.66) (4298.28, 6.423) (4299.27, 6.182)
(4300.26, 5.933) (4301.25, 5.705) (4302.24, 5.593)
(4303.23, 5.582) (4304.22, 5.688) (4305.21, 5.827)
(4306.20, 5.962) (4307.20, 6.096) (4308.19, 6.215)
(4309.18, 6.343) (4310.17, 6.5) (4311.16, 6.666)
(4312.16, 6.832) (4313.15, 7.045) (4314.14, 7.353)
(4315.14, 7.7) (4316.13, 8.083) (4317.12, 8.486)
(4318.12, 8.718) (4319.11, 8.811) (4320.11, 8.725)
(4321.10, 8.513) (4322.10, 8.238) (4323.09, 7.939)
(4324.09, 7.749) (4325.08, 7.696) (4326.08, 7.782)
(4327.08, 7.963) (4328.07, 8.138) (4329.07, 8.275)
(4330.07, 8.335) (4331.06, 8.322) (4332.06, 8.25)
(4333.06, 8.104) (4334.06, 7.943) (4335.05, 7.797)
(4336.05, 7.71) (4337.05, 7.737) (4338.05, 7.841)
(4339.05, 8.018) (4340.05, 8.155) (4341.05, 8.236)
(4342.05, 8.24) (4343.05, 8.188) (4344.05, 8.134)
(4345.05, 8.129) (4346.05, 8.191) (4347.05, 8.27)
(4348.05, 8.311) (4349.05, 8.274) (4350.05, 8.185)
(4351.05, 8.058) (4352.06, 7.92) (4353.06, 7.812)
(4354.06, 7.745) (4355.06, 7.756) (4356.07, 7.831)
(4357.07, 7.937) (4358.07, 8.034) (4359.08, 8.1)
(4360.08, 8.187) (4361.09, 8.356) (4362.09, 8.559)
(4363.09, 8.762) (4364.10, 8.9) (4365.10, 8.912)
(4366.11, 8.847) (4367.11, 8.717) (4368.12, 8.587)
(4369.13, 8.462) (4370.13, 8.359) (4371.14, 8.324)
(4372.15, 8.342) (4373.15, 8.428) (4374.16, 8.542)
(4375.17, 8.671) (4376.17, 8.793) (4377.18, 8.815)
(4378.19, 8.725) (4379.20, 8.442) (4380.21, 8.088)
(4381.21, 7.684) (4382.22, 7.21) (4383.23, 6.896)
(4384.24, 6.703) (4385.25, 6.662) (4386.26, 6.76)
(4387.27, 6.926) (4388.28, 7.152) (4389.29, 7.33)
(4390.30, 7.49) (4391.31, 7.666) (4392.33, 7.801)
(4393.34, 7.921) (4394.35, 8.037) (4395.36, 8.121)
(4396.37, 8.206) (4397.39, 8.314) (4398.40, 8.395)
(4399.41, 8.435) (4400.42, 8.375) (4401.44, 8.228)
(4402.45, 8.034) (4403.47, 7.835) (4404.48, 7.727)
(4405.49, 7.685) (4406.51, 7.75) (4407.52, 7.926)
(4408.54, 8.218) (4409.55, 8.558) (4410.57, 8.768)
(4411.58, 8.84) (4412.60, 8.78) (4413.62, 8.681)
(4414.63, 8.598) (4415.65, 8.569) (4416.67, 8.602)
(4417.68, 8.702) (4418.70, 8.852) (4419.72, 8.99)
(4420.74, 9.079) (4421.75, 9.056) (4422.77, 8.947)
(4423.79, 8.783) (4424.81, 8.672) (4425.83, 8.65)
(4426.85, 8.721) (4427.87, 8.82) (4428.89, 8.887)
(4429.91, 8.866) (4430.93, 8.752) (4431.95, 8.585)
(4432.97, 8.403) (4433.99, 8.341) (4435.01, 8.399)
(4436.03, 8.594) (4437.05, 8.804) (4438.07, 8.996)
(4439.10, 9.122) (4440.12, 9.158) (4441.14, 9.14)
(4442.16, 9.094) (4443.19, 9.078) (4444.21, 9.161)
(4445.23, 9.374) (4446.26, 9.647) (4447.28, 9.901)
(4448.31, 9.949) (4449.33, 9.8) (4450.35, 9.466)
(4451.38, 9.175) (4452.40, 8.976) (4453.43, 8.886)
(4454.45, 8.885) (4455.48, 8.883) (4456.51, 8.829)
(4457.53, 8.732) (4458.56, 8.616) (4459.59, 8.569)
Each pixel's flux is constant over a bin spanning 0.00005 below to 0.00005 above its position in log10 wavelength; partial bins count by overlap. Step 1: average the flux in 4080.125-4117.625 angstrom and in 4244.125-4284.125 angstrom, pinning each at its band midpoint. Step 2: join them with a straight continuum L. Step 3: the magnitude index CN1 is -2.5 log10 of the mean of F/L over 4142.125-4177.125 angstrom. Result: 0.11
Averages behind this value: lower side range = 7.39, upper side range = 7.72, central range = 6.76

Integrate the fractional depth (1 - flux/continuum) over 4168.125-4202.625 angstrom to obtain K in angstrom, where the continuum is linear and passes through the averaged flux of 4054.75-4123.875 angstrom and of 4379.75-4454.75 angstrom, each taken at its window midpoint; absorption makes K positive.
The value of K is 3.1 angstrom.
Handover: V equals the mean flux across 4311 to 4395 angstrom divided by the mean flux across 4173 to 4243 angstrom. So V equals 1.09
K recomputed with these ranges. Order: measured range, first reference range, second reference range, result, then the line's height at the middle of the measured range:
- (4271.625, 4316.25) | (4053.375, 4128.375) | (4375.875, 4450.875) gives 7.4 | 8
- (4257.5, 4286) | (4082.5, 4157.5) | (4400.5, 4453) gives 1.6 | 7.94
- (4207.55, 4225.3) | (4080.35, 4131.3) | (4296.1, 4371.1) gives -0.4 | 7.52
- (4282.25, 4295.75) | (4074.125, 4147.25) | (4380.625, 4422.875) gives 1.8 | 7.71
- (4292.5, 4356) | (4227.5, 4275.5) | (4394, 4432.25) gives 4.8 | 8.12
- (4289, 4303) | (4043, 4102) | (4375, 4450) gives 2.8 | 8.08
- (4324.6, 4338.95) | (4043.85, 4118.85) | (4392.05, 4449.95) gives 0.5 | 8.31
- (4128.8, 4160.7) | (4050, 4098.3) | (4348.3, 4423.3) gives 2.9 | 7.61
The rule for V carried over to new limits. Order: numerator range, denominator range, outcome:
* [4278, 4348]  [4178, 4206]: 1.03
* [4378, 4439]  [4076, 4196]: 1.16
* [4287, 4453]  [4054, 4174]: 1.13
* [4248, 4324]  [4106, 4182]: 1.05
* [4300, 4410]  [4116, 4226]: 1.10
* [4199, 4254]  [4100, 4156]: 1.12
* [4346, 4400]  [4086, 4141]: 1.10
